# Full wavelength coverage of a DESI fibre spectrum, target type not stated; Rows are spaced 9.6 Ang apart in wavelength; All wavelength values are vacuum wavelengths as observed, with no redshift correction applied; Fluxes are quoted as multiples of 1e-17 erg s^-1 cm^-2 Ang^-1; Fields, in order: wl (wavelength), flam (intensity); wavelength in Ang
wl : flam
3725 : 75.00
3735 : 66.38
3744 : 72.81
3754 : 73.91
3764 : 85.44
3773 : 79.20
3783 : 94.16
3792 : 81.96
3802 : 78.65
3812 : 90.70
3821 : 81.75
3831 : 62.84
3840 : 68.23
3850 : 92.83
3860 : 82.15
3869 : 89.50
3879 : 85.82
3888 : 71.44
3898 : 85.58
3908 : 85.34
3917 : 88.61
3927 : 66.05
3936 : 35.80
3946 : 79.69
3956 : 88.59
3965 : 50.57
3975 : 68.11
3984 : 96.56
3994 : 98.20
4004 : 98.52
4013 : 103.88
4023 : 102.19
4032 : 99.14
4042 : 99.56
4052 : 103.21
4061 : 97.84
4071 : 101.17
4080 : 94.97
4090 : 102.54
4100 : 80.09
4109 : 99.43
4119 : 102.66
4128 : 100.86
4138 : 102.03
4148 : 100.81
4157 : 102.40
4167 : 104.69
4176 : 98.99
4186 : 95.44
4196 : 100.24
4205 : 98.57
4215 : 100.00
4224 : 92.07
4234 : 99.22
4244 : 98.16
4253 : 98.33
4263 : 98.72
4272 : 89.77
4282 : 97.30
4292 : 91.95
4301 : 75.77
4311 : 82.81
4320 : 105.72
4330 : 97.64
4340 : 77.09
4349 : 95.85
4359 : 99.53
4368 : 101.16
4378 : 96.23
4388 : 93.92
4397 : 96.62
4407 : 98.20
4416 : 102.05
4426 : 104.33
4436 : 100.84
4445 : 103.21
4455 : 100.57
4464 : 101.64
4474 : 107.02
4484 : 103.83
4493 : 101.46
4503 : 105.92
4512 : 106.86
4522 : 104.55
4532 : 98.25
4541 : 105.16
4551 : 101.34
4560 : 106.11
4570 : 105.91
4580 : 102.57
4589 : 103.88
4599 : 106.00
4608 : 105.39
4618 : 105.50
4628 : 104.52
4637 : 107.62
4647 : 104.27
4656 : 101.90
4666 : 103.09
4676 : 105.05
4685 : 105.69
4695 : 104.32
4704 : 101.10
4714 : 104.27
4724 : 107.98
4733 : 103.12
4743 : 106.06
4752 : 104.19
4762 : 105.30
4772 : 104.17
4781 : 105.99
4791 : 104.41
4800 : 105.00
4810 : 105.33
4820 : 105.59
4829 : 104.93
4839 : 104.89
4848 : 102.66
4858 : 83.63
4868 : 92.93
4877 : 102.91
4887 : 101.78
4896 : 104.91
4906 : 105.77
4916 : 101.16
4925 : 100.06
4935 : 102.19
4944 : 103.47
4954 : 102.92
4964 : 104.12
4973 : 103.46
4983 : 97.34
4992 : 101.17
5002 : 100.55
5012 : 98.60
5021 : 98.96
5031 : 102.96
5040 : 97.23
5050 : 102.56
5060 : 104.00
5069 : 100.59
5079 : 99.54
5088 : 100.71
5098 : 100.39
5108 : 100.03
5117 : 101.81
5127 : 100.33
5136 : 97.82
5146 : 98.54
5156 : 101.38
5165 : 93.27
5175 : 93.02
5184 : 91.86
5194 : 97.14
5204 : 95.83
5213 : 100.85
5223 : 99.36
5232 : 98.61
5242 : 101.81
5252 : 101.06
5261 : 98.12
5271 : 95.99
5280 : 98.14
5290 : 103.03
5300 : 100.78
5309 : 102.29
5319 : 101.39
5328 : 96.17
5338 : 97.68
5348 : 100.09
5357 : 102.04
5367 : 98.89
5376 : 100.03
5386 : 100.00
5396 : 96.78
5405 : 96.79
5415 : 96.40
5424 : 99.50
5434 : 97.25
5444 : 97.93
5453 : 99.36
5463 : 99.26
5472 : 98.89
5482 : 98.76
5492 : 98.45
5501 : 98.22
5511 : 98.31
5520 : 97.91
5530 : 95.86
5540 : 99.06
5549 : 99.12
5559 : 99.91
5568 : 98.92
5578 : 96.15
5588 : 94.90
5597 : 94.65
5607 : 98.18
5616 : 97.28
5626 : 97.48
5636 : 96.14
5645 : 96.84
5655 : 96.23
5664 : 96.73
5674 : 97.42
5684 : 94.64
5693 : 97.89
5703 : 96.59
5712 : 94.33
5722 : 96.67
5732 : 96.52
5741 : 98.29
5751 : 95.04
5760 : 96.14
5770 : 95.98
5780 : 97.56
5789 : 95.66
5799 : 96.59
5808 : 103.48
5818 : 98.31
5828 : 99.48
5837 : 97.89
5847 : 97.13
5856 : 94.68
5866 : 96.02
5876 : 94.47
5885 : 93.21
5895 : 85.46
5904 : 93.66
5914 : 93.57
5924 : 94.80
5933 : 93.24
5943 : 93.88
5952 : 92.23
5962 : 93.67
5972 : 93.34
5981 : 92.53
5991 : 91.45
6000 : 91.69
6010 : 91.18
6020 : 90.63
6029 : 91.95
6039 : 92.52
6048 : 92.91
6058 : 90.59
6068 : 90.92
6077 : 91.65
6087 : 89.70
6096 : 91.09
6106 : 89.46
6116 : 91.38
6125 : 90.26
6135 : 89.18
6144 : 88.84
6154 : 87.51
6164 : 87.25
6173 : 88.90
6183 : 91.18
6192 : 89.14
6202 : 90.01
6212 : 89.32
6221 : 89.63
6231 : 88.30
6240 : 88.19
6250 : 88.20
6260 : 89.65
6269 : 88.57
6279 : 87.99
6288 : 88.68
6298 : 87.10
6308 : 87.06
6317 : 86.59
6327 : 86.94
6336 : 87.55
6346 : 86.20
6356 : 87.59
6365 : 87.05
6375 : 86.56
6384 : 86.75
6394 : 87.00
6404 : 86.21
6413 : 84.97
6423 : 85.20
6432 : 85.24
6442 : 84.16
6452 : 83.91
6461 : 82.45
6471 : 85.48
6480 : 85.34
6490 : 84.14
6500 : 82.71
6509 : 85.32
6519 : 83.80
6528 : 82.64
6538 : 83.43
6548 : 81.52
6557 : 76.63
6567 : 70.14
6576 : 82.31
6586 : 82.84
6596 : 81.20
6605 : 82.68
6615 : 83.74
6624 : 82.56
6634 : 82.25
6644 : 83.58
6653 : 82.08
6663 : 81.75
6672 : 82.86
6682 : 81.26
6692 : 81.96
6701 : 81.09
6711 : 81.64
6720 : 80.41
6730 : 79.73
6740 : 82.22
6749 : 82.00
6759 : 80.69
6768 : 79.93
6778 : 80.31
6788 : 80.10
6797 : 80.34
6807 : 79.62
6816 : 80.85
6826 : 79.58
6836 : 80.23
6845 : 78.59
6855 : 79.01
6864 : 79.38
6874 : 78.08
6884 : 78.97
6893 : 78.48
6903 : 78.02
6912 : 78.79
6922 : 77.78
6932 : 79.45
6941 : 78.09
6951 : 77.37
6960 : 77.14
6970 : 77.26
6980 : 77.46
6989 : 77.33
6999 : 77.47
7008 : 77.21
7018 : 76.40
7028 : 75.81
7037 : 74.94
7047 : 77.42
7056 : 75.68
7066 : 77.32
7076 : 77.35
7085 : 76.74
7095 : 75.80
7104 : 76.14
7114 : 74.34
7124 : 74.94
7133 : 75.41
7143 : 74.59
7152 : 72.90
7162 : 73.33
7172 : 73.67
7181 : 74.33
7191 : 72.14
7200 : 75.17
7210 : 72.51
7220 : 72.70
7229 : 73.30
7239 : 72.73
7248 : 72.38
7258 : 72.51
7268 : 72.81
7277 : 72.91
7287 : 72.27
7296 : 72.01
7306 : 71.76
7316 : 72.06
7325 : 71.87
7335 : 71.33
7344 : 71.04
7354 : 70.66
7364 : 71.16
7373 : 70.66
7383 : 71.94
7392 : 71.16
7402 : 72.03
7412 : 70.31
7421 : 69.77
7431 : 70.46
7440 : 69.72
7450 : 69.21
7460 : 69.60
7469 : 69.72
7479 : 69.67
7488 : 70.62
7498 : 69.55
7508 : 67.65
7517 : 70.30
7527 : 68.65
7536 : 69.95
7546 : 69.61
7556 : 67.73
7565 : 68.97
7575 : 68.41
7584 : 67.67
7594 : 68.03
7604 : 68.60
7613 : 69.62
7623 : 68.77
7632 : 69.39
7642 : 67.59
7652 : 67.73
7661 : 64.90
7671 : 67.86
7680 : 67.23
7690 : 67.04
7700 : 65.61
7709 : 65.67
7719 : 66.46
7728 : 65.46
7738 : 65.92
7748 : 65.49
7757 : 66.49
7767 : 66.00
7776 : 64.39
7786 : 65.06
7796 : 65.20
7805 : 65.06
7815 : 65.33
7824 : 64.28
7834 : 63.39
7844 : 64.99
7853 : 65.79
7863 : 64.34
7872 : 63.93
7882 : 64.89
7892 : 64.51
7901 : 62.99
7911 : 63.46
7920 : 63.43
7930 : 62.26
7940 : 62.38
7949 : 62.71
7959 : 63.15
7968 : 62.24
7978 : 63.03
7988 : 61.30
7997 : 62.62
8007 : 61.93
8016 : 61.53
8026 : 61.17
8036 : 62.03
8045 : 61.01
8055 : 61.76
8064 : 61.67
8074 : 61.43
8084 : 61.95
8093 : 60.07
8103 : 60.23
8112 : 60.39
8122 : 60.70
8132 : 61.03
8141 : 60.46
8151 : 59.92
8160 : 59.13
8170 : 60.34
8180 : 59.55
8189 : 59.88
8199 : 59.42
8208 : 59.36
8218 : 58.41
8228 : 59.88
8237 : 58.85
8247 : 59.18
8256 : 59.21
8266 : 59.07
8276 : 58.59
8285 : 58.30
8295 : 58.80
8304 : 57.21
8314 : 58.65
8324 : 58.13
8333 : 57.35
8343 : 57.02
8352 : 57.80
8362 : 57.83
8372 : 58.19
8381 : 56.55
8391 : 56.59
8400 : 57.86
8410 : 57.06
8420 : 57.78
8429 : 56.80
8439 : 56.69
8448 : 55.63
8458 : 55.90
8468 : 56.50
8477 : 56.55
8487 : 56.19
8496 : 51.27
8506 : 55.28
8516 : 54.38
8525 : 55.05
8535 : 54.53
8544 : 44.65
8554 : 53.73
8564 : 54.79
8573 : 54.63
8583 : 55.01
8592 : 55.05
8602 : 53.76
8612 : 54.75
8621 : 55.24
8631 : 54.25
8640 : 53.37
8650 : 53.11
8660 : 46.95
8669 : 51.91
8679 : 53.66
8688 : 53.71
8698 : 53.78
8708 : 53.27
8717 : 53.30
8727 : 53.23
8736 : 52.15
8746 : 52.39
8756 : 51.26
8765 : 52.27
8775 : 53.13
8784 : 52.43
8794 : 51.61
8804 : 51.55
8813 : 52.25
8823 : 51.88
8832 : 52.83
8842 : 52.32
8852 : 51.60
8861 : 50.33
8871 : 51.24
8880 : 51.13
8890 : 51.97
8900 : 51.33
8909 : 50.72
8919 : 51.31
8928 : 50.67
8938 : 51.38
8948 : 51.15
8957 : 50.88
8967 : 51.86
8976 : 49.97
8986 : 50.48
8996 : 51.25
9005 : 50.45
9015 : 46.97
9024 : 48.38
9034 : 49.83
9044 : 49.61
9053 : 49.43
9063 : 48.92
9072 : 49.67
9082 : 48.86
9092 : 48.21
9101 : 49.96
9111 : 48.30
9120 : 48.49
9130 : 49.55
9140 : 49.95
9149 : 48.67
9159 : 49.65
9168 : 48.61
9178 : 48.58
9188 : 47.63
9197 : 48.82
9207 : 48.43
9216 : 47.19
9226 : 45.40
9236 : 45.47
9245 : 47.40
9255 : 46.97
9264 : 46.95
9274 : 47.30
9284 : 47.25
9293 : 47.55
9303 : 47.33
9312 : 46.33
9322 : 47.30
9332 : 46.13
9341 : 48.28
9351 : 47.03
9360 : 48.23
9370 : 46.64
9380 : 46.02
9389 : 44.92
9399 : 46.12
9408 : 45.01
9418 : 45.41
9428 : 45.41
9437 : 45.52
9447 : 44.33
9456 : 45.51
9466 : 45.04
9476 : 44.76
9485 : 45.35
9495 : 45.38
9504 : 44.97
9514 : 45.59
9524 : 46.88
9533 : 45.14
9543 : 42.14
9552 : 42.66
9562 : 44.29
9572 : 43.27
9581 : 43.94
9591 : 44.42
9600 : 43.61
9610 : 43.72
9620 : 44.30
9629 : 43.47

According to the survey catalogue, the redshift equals 0.00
